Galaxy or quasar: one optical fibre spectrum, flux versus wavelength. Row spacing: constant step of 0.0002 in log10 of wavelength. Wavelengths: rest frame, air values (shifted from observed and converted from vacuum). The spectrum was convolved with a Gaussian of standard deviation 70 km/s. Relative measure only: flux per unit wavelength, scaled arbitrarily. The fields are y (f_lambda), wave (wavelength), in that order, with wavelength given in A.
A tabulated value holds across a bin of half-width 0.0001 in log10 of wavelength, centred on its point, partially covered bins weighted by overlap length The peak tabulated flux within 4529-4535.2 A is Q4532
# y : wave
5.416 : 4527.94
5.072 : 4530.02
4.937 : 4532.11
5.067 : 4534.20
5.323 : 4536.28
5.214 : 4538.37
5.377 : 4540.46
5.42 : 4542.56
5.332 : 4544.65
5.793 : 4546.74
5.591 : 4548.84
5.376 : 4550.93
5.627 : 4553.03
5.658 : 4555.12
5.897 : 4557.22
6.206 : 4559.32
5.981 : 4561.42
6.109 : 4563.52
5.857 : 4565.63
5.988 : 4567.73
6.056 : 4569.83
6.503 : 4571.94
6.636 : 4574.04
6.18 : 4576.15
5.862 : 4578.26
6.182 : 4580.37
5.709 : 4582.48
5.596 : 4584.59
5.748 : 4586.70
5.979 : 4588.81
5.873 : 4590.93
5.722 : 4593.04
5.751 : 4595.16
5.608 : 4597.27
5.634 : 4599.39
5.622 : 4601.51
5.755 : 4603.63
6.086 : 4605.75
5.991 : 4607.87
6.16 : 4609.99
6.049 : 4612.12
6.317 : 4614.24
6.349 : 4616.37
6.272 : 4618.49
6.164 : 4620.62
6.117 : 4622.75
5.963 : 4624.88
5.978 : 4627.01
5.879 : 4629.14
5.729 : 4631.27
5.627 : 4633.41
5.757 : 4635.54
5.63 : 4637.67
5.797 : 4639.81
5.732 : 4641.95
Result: 5.072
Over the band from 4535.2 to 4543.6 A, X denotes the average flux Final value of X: 5.33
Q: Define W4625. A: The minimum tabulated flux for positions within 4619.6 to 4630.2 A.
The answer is 5.879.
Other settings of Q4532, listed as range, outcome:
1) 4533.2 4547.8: 5.793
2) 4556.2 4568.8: 6.206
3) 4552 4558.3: 5.897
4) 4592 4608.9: 6.086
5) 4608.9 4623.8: 6.349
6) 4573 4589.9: 6.636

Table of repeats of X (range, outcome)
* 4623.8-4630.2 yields 5.94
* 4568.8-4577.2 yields 6.34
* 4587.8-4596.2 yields 5.83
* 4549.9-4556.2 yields 5.56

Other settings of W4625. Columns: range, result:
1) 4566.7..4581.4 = 5.862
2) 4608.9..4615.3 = 6.049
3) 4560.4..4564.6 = 5.981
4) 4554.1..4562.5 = 5.658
